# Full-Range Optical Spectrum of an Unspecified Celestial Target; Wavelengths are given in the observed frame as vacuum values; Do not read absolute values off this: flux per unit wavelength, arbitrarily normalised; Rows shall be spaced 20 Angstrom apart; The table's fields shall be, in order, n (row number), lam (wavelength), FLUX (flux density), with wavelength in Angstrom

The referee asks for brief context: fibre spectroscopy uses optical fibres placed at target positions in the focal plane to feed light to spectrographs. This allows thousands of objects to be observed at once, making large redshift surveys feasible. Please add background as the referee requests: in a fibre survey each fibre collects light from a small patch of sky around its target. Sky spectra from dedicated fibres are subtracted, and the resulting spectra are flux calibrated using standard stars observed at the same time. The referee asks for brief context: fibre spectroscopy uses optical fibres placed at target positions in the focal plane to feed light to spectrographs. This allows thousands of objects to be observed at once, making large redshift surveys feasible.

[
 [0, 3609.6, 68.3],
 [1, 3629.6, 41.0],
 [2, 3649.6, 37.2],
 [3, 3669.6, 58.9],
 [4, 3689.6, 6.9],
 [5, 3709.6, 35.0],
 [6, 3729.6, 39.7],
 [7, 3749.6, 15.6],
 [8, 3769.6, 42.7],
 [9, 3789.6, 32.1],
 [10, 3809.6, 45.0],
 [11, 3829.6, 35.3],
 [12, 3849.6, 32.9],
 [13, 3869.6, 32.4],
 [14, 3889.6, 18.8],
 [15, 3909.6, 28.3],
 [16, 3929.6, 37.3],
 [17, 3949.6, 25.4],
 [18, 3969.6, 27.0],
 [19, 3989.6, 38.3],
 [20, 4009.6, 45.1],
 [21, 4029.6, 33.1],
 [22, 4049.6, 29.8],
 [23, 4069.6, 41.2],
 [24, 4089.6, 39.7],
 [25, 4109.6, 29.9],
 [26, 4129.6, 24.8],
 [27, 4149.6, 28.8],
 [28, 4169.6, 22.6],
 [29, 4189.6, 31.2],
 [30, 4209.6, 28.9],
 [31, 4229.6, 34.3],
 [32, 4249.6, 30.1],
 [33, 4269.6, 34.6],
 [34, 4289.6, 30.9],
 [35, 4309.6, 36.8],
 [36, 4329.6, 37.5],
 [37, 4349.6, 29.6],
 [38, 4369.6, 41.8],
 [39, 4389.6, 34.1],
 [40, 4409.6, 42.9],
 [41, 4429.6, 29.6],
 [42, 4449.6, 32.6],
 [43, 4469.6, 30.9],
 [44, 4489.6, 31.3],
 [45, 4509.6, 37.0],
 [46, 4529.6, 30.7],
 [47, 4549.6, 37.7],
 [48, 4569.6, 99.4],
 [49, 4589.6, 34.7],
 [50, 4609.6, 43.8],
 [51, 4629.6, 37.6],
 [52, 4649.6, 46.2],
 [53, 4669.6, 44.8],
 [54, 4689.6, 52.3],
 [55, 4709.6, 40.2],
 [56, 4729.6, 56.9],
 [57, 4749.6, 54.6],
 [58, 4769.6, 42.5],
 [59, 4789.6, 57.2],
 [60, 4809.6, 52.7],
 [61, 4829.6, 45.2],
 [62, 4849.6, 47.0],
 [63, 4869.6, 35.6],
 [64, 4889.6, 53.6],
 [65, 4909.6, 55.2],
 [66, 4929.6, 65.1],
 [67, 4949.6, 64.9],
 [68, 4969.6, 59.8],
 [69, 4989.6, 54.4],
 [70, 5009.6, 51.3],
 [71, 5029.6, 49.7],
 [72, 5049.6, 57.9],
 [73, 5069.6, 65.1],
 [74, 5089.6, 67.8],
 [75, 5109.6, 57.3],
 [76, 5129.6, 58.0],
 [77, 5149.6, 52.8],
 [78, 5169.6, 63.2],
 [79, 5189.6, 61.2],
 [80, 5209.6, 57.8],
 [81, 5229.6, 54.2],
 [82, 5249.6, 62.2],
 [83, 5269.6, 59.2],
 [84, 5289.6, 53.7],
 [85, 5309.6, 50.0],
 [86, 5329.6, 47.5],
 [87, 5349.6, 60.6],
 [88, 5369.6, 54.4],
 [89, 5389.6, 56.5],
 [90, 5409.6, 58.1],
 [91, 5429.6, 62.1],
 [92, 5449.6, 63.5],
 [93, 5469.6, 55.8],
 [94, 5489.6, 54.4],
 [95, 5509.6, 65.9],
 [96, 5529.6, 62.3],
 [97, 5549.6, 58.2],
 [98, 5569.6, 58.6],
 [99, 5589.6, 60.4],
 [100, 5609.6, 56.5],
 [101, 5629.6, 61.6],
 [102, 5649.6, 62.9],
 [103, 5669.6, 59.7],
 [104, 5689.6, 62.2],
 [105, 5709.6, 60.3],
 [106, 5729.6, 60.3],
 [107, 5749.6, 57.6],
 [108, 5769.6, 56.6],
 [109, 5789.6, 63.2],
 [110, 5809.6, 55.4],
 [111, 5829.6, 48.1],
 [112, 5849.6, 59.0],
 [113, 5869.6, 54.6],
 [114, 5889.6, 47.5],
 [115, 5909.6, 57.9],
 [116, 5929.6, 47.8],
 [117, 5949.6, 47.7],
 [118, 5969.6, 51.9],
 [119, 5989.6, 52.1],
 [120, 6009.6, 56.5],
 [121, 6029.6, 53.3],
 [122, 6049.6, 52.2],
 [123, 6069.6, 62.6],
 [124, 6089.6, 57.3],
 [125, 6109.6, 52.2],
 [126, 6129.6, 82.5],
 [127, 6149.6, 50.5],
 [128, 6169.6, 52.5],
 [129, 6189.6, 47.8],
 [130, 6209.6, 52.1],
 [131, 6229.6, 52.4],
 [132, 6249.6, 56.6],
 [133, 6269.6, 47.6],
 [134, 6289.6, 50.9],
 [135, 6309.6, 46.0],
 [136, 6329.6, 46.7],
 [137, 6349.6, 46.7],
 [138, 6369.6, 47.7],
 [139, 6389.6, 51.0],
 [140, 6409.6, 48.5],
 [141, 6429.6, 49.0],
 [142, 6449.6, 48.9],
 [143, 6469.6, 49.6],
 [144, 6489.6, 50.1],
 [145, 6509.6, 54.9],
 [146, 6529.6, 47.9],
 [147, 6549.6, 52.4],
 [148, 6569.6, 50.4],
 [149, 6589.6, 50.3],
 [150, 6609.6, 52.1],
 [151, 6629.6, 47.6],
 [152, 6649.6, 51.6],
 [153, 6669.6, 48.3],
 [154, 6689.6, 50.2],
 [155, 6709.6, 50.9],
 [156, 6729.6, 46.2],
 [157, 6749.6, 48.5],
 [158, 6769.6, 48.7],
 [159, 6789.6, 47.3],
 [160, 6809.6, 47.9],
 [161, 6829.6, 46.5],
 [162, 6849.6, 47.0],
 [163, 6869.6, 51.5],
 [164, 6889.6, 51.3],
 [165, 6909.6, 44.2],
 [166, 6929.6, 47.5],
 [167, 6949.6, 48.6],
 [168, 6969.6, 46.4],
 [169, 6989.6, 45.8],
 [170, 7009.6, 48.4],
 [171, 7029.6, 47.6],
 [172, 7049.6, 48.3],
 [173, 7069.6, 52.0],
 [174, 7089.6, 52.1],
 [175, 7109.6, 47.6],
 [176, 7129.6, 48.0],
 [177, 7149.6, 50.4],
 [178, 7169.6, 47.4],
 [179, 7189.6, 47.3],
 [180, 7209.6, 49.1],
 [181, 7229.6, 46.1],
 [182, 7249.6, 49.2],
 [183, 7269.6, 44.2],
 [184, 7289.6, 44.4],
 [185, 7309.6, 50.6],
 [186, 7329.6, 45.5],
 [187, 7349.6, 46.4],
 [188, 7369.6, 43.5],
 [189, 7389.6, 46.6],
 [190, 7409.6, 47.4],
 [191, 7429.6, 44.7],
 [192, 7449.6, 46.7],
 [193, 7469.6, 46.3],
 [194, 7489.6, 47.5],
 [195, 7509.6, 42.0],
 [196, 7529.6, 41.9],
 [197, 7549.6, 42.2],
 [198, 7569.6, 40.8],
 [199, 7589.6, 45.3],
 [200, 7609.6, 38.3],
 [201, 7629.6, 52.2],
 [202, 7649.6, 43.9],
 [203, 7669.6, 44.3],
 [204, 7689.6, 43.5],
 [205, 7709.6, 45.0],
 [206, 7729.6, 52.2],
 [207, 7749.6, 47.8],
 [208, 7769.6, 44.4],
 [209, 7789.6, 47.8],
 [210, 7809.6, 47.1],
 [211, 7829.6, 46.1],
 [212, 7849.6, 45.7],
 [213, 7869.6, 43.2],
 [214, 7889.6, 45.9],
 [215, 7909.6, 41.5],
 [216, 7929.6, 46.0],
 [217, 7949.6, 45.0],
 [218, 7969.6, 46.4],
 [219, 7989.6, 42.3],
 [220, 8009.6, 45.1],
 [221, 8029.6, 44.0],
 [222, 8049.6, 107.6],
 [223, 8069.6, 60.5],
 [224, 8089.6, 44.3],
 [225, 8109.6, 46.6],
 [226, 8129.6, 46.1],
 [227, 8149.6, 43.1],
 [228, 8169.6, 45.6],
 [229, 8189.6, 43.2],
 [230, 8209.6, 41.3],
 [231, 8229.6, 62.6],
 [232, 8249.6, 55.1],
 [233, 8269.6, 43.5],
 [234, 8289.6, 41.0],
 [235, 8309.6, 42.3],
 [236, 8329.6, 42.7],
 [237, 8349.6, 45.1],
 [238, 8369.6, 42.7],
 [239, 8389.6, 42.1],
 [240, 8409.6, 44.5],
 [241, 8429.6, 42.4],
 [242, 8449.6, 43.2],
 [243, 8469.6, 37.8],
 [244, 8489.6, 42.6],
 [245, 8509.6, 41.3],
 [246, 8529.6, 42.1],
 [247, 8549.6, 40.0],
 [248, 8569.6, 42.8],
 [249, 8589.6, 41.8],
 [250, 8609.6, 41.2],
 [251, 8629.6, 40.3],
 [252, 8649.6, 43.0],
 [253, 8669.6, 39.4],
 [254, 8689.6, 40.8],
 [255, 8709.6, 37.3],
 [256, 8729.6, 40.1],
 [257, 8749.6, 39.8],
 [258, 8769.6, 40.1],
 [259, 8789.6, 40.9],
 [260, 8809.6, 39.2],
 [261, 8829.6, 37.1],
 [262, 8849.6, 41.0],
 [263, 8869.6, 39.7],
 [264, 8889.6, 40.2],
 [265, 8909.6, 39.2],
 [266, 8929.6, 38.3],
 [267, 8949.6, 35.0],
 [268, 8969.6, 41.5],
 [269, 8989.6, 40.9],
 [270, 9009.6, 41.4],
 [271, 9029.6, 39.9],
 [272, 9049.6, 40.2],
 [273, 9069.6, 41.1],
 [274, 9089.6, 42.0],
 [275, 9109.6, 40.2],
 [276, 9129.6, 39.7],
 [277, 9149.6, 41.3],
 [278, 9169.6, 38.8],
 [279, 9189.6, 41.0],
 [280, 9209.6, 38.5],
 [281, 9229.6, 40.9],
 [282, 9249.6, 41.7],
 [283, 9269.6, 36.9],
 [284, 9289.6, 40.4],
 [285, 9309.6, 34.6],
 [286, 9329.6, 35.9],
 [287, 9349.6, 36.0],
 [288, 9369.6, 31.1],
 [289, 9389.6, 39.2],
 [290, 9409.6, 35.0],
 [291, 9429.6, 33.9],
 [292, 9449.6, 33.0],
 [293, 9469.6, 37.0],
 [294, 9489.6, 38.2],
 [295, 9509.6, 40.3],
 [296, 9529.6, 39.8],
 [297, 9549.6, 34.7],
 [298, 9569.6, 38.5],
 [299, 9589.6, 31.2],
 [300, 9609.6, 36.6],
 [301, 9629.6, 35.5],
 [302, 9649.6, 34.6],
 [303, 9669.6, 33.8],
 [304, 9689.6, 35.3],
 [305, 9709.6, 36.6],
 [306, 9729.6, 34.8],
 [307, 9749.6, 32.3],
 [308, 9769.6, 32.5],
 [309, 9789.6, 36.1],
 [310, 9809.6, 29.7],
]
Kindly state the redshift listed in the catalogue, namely 0.226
